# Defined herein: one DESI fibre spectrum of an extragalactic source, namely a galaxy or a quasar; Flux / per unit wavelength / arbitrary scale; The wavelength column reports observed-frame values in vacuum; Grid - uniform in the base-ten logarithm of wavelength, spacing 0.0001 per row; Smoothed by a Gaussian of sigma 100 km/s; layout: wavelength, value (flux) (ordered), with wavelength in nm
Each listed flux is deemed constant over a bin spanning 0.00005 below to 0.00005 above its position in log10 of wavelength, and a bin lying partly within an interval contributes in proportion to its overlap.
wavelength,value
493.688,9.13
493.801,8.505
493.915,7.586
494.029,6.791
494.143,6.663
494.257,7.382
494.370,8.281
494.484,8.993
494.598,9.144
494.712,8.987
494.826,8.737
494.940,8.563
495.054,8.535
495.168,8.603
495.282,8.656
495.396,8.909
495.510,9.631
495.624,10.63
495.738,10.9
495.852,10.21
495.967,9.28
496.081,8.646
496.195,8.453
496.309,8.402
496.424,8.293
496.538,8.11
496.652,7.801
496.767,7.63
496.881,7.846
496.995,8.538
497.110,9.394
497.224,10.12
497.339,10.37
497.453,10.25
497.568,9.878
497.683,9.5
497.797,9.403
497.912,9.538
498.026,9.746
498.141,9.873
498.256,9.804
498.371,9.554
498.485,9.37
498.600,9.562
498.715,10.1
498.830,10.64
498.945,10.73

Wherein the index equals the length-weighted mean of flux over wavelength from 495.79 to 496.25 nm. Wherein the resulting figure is 9.17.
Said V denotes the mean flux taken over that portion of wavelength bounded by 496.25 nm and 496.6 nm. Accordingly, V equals 8.27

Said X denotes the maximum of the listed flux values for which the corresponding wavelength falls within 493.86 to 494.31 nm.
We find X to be 7.586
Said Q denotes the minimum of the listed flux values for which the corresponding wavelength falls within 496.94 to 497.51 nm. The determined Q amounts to 8.538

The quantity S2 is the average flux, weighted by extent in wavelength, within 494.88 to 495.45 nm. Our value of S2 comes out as 8.65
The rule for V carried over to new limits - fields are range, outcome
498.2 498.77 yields 9.68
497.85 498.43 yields 9.7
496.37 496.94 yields 7.95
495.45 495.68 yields 10.1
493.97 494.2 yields 6.72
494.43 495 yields 8.88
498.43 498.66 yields 9.46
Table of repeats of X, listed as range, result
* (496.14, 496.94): 8.453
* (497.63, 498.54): 9.873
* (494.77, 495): 8.737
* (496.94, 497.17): 9.394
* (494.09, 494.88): 9.144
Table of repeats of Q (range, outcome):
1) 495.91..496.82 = 7.63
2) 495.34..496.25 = 8.453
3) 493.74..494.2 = 6.663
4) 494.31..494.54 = 8.281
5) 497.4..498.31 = 9.403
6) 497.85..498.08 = 9.538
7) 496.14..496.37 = 8.402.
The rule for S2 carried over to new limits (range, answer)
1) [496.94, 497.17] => 8.98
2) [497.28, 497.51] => 10.3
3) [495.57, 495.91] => 10.6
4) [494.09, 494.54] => 7.85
